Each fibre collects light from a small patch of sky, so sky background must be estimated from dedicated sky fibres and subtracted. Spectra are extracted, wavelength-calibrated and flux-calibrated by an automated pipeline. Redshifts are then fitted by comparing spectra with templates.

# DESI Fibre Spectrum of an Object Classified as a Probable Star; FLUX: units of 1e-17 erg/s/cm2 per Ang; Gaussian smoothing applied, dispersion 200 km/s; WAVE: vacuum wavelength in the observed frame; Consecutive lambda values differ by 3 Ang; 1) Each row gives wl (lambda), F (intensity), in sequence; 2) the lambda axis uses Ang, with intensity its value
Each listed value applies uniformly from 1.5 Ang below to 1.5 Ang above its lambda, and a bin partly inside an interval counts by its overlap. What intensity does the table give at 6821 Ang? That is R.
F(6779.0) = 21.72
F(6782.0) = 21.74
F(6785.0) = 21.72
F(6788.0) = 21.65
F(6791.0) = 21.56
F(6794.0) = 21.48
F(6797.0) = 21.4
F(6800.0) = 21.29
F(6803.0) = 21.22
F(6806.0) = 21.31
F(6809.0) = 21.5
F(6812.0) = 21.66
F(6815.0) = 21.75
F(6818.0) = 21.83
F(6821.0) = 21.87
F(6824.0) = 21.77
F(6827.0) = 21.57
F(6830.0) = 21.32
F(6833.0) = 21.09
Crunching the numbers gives 21.87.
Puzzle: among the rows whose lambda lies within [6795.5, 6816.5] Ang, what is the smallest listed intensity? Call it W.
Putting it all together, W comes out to 21.22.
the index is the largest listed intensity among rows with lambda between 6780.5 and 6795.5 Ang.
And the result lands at 21.74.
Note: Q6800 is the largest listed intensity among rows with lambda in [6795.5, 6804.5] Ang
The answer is 21.4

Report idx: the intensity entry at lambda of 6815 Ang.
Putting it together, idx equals 21.75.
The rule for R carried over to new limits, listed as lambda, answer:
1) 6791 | 21.56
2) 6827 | 21.57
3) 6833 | 21.09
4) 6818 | 21.83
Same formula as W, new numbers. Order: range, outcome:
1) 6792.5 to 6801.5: 21.29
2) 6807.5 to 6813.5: 21.5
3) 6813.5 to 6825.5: 21.75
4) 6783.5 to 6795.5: 21.48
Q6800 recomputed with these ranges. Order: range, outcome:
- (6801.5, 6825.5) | 21.87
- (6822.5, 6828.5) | 21.77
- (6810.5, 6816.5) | 21.75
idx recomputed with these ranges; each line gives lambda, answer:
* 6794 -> 21.48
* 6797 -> 21.4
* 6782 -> 21.74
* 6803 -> 21.22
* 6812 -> 21.66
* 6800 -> 21.29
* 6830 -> 21.32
